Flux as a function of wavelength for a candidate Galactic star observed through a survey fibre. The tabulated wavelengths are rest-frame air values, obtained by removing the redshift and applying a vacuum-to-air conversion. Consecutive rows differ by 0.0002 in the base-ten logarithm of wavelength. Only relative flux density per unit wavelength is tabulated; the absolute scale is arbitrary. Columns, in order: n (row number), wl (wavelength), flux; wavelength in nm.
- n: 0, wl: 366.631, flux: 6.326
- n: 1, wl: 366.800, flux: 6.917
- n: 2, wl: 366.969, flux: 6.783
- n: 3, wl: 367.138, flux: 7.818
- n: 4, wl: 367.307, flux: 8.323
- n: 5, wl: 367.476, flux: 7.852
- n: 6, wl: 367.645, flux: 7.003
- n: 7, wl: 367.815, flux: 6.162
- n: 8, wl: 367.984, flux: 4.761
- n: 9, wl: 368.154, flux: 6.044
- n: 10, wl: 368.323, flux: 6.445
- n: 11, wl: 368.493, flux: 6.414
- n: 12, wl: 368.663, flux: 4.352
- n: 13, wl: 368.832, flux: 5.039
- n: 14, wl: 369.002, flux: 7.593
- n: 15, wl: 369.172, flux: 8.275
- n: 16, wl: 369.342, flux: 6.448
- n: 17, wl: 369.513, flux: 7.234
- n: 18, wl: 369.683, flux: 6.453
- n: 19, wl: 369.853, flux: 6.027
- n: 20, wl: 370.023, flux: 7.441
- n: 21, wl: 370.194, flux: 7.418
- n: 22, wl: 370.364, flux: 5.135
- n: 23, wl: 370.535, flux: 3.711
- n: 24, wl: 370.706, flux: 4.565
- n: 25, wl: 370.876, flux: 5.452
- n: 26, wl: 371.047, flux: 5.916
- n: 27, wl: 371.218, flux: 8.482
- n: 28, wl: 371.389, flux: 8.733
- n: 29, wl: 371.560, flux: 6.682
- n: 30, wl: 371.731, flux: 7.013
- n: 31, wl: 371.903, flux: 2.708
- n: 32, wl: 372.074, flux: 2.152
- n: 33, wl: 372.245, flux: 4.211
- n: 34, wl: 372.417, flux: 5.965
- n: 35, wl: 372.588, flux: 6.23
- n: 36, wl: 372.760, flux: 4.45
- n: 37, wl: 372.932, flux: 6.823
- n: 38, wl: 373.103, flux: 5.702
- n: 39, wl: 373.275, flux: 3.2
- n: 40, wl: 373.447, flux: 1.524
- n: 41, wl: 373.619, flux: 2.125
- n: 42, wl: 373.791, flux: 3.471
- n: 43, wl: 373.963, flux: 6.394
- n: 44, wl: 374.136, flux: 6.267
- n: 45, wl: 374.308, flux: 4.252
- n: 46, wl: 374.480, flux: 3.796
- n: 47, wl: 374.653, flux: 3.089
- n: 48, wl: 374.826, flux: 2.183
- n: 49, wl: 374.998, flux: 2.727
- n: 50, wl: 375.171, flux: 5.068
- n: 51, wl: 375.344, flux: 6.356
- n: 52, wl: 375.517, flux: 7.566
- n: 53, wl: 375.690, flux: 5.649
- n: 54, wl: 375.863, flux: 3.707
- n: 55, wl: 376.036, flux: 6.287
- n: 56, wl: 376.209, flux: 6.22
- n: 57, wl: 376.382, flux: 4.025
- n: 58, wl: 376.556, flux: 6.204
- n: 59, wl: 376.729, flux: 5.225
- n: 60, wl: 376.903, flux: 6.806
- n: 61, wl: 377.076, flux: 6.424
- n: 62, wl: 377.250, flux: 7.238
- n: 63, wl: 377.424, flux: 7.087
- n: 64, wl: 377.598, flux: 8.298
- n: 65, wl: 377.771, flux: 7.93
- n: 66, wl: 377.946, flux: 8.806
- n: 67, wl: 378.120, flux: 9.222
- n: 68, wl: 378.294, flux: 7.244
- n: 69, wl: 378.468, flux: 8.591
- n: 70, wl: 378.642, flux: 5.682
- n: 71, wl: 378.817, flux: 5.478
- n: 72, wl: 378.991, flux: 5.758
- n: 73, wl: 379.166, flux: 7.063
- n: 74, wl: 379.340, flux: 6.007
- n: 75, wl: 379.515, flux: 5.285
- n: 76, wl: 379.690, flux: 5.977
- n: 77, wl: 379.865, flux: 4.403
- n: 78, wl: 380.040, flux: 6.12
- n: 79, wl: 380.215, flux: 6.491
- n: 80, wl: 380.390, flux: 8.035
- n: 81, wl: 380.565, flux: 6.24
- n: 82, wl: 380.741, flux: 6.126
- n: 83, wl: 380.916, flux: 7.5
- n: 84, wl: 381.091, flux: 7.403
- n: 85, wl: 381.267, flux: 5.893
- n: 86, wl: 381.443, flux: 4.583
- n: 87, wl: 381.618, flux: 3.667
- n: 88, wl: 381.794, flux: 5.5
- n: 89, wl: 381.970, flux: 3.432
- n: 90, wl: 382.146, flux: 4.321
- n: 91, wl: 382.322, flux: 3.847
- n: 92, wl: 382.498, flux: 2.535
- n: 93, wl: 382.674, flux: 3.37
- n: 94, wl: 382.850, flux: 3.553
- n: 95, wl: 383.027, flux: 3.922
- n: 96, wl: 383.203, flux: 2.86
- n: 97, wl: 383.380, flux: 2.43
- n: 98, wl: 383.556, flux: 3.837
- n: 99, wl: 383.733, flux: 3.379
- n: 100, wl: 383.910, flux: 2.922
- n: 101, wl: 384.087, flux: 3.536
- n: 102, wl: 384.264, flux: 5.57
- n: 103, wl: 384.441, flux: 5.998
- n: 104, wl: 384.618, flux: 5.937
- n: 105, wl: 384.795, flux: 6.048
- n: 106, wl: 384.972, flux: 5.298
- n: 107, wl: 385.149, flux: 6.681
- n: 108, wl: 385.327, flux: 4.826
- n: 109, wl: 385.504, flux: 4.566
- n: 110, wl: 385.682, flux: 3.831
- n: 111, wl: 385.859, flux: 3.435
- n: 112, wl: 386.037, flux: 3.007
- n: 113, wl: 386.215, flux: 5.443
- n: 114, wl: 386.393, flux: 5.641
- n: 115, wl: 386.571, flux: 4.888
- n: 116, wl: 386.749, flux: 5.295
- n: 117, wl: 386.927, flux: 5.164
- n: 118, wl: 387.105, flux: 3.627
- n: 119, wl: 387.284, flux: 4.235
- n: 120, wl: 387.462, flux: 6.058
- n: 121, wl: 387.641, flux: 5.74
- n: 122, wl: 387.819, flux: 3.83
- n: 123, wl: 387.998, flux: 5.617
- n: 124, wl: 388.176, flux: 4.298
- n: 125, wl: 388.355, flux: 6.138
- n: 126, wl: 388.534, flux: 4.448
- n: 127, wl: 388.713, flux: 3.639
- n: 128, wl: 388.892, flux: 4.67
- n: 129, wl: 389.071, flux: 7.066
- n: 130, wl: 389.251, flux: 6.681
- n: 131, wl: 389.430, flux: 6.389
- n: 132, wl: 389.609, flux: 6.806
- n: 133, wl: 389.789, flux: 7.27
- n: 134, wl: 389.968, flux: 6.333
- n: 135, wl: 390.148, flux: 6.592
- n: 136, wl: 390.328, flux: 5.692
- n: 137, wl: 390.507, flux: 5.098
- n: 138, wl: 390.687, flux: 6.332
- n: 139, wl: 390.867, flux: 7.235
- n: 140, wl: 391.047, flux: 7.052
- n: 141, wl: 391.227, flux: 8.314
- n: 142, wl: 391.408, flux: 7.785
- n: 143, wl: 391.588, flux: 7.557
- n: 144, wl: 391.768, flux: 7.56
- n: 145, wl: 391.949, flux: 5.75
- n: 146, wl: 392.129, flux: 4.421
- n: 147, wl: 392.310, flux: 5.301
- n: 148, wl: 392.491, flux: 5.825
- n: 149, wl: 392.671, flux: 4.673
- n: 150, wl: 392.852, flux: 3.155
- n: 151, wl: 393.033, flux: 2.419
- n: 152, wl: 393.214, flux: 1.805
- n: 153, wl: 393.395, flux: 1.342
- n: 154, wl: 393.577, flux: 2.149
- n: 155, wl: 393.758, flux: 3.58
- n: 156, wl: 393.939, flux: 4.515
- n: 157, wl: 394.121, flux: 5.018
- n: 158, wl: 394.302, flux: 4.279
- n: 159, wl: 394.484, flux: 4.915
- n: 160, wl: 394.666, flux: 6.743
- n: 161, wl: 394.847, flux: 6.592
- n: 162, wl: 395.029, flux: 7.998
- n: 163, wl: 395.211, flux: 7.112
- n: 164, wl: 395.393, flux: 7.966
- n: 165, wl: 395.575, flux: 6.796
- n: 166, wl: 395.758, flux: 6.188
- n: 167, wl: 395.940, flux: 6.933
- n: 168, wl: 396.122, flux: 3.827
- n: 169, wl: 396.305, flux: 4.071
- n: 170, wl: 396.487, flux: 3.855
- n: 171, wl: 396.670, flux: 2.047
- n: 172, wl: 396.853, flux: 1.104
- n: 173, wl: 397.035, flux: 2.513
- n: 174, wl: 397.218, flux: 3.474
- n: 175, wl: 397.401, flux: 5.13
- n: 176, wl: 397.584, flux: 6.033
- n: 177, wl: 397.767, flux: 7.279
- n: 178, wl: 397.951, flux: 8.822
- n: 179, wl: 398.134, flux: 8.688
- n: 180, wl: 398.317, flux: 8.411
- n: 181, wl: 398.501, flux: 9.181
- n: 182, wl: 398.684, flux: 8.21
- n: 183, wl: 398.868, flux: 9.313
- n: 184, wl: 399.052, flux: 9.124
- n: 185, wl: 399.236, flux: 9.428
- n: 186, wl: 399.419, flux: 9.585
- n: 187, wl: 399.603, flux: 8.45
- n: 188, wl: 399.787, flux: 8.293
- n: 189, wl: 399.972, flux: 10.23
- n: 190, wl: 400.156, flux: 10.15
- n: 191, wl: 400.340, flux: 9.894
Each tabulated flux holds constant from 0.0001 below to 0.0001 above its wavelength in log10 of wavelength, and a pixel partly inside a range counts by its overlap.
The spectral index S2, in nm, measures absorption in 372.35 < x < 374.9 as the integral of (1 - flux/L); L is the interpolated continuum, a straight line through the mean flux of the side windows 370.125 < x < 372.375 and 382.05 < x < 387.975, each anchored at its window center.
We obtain 0.48 nm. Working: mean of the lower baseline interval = 5.55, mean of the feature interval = 4.36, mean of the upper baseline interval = 4.43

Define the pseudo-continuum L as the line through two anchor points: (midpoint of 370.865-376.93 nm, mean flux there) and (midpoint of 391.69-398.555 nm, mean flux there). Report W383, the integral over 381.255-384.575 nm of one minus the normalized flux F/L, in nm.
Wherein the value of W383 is 0.76 nm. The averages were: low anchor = 5.05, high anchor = 5.17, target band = 3.94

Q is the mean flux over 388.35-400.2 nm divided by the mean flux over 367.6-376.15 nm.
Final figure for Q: 1.12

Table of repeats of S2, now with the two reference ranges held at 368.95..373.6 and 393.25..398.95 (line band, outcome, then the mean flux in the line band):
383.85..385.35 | 0.10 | 5.26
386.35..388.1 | 0.20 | 4.99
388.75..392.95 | -0.45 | 6.2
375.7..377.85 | -0.23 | 6.26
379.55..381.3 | -0.23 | 6.4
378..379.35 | -0.31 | 6.98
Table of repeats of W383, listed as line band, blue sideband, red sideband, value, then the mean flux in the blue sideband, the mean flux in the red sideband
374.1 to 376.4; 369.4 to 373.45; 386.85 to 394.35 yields 0.319 nm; 5.64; 5.28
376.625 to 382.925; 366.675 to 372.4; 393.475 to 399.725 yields 0.173 nm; 6.22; 6.17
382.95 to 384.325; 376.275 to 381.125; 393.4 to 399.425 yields 0.628 nm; 6.66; 5.98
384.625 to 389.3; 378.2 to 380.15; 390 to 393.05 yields 0.818 nm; 6.16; 6.02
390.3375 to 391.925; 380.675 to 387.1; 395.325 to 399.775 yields -0.380 nm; 4.6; 6.55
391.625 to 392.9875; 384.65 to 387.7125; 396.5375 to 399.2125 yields 0.112 nm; 4.94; 6.42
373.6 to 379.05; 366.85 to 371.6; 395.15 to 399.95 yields 0.599 nm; 6.52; 6.66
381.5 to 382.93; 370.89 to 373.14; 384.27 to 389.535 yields 0.413 nm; 5.76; 5.13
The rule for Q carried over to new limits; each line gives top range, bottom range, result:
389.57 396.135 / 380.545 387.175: 1.22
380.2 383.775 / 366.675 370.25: 0.70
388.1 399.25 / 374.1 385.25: 1.06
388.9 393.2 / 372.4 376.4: 1.28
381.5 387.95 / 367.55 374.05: 0.78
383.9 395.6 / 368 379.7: 0.93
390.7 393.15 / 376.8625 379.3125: 0.81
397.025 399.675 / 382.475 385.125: 1.85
